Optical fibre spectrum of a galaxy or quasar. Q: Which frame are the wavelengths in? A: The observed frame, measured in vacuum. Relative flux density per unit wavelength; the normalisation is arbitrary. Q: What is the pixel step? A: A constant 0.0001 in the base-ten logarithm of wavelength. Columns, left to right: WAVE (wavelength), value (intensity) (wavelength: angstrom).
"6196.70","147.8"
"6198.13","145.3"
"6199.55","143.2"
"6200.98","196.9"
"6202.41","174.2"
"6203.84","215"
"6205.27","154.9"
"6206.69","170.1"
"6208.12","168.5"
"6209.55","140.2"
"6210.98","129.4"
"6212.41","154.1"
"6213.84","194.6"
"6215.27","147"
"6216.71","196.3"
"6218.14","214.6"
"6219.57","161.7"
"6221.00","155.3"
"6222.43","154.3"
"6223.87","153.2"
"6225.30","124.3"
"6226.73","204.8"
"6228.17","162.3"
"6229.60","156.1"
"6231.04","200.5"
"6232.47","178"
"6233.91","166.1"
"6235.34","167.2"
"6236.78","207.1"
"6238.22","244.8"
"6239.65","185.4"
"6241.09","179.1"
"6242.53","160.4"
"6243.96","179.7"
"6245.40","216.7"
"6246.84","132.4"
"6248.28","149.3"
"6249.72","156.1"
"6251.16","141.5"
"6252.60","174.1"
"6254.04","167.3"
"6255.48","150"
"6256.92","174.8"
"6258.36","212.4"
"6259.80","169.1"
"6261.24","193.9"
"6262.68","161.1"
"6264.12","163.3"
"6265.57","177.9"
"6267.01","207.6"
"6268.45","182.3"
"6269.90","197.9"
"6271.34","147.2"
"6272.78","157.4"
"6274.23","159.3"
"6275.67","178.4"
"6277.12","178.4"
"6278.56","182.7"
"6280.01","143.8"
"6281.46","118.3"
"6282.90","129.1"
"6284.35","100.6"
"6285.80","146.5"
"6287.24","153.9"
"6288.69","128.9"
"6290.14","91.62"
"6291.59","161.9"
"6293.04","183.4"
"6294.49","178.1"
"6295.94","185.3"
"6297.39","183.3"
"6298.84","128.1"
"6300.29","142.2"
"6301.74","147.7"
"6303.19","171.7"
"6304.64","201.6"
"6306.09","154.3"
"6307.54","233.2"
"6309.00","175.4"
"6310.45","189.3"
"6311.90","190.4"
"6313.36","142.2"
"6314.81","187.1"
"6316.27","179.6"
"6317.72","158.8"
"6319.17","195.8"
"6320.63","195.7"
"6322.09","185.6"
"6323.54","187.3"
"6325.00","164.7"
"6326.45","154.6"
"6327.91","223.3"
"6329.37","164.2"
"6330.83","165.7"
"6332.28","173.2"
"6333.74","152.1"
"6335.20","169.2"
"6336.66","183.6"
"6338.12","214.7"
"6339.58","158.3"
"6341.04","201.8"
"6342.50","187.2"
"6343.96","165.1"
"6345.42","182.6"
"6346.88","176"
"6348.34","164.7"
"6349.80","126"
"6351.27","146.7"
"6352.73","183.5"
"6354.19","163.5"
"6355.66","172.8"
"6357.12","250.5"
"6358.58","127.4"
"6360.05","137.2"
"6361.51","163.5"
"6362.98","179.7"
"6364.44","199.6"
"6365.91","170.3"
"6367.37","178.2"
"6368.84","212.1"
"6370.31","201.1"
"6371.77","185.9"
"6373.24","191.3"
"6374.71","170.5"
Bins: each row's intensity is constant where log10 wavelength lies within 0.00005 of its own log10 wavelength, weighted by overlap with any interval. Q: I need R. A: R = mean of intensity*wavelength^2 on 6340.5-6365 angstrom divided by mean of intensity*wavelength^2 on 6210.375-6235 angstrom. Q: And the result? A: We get 1.1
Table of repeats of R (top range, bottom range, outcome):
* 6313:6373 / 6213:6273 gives 1.05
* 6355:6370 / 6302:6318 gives 1.02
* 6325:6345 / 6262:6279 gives 1.04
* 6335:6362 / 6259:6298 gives 1.09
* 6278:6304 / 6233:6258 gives 0.87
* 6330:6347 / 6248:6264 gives 1.08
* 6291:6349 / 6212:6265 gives 1.05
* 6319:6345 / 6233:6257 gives 1.06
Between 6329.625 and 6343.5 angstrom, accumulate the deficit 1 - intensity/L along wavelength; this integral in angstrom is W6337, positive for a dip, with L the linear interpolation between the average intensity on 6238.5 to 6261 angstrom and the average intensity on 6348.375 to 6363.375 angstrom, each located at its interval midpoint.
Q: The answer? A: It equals -1.0 angstrom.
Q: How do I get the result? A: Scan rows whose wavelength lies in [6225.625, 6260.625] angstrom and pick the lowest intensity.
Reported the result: 132.4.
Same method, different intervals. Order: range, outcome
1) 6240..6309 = 91.62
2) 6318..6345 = 152.1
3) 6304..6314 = 142.2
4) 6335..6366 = 126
